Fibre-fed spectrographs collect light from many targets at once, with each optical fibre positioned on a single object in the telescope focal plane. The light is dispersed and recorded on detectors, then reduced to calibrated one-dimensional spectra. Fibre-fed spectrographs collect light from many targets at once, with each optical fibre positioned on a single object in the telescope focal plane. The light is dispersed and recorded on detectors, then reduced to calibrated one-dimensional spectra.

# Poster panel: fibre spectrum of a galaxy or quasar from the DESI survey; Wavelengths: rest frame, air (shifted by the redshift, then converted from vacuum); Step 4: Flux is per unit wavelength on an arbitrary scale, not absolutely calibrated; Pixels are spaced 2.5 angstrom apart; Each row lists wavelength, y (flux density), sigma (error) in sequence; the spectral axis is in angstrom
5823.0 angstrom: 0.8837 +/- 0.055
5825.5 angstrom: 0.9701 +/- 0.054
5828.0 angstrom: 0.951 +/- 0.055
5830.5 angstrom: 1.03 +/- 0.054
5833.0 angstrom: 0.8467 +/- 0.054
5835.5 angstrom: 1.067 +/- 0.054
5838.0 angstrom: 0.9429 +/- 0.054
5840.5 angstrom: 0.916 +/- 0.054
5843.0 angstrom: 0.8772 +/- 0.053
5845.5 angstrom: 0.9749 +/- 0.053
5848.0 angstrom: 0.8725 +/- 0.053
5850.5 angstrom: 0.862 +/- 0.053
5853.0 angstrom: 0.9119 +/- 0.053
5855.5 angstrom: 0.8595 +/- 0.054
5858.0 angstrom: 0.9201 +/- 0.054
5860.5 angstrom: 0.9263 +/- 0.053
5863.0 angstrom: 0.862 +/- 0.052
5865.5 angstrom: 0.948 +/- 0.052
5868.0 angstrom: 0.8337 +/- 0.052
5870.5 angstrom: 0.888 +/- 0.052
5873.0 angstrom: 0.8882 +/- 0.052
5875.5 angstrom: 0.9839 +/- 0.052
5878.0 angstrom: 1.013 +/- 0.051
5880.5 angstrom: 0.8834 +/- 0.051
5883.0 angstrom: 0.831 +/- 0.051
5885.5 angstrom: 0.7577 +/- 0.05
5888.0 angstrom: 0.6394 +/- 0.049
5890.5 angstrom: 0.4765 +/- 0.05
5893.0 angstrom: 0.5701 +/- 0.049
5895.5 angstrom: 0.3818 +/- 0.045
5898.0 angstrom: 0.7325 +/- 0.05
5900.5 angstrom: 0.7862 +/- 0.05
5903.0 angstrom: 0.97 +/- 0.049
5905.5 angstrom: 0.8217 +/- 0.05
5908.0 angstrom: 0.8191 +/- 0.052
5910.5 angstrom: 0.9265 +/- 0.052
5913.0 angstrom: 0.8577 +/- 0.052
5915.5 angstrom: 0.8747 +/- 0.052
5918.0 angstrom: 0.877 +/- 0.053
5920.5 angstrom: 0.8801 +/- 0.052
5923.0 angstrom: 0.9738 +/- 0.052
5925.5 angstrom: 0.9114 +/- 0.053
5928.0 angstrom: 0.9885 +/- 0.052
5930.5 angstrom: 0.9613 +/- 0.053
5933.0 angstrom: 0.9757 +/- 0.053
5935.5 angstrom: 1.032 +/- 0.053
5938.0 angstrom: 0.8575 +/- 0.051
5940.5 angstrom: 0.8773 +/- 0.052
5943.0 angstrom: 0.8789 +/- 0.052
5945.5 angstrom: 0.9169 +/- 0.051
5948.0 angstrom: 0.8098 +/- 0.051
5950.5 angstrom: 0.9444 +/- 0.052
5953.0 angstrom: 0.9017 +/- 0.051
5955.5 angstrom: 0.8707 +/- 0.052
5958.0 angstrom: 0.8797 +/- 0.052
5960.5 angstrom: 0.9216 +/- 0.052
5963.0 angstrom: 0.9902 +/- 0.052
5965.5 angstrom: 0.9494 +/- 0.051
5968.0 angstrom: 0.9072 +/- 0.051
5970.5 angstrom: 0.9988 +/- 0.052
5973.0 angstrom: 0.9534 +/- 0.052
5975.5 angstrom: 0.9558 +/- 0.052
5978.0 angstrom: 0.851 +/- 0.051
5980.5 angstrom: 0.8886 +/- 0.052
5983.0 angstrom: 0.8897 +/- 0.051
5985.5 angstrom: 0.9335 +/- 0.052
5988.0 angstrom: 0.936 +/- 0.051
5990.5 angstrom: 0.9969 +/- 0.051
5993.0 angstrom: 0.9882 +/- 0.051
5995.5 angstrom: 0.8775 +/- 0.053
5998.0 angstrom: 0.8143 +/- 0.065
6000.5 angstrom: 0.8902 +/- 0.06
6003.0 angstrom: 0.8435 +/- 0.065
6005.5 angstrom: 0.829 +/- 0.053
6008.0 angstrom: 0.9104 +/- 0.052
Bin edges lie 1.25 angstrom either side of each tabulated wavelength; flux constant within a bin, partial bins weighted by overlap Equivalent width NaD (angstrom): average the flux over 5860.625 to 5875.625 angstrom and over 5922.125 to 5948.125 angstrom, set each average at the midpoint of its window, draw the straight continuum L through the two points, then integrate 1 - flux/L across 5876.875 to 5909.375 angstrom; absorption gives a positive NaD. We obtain 5.88 angstrom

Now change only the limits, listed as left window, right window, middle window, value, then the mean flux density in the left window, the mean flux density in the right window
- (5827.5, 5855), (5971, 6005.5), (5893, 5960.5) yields 3.55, 0.93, 0.908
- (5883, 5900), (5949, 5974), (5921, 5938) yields -3.74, 0.619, 0.93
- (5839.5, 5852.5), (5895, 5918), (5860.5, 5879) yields -1.05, 0.901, 0.815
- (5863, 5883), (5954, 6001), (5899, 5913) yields 0.80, 0.911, 0.921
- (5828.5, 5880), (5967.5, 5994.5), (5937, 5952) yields 0.81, 0.921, 0.937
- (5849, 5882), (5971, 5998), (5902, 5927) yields 0.59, 0.905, 0.924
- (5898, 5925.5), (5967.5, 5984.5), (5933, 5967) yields -0.39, 0.874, 0.921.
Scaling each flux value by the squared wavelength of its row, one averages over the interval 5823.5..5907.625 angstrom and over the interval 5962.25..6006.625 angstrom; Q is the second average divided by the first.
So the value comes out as 1.1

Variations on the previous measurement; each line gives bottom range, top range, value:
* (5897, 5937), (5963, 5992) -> 1.06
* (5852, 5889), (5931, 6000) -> 1.08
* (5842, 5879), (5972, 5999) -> 1.05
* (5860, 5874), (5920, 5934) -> 1.09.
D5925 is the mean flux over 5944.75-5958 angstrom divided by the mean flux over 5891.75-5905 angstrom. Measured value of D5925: 1.27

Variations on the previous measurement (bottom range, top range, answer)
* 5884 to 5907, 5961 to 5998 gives 1.36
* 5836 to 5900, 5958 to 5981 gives 1.12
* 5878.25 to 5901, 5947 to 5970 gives 1.33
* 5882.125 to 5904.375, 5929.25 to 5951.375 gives 1.35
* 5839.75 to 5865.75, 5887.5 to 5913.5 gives 0.80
